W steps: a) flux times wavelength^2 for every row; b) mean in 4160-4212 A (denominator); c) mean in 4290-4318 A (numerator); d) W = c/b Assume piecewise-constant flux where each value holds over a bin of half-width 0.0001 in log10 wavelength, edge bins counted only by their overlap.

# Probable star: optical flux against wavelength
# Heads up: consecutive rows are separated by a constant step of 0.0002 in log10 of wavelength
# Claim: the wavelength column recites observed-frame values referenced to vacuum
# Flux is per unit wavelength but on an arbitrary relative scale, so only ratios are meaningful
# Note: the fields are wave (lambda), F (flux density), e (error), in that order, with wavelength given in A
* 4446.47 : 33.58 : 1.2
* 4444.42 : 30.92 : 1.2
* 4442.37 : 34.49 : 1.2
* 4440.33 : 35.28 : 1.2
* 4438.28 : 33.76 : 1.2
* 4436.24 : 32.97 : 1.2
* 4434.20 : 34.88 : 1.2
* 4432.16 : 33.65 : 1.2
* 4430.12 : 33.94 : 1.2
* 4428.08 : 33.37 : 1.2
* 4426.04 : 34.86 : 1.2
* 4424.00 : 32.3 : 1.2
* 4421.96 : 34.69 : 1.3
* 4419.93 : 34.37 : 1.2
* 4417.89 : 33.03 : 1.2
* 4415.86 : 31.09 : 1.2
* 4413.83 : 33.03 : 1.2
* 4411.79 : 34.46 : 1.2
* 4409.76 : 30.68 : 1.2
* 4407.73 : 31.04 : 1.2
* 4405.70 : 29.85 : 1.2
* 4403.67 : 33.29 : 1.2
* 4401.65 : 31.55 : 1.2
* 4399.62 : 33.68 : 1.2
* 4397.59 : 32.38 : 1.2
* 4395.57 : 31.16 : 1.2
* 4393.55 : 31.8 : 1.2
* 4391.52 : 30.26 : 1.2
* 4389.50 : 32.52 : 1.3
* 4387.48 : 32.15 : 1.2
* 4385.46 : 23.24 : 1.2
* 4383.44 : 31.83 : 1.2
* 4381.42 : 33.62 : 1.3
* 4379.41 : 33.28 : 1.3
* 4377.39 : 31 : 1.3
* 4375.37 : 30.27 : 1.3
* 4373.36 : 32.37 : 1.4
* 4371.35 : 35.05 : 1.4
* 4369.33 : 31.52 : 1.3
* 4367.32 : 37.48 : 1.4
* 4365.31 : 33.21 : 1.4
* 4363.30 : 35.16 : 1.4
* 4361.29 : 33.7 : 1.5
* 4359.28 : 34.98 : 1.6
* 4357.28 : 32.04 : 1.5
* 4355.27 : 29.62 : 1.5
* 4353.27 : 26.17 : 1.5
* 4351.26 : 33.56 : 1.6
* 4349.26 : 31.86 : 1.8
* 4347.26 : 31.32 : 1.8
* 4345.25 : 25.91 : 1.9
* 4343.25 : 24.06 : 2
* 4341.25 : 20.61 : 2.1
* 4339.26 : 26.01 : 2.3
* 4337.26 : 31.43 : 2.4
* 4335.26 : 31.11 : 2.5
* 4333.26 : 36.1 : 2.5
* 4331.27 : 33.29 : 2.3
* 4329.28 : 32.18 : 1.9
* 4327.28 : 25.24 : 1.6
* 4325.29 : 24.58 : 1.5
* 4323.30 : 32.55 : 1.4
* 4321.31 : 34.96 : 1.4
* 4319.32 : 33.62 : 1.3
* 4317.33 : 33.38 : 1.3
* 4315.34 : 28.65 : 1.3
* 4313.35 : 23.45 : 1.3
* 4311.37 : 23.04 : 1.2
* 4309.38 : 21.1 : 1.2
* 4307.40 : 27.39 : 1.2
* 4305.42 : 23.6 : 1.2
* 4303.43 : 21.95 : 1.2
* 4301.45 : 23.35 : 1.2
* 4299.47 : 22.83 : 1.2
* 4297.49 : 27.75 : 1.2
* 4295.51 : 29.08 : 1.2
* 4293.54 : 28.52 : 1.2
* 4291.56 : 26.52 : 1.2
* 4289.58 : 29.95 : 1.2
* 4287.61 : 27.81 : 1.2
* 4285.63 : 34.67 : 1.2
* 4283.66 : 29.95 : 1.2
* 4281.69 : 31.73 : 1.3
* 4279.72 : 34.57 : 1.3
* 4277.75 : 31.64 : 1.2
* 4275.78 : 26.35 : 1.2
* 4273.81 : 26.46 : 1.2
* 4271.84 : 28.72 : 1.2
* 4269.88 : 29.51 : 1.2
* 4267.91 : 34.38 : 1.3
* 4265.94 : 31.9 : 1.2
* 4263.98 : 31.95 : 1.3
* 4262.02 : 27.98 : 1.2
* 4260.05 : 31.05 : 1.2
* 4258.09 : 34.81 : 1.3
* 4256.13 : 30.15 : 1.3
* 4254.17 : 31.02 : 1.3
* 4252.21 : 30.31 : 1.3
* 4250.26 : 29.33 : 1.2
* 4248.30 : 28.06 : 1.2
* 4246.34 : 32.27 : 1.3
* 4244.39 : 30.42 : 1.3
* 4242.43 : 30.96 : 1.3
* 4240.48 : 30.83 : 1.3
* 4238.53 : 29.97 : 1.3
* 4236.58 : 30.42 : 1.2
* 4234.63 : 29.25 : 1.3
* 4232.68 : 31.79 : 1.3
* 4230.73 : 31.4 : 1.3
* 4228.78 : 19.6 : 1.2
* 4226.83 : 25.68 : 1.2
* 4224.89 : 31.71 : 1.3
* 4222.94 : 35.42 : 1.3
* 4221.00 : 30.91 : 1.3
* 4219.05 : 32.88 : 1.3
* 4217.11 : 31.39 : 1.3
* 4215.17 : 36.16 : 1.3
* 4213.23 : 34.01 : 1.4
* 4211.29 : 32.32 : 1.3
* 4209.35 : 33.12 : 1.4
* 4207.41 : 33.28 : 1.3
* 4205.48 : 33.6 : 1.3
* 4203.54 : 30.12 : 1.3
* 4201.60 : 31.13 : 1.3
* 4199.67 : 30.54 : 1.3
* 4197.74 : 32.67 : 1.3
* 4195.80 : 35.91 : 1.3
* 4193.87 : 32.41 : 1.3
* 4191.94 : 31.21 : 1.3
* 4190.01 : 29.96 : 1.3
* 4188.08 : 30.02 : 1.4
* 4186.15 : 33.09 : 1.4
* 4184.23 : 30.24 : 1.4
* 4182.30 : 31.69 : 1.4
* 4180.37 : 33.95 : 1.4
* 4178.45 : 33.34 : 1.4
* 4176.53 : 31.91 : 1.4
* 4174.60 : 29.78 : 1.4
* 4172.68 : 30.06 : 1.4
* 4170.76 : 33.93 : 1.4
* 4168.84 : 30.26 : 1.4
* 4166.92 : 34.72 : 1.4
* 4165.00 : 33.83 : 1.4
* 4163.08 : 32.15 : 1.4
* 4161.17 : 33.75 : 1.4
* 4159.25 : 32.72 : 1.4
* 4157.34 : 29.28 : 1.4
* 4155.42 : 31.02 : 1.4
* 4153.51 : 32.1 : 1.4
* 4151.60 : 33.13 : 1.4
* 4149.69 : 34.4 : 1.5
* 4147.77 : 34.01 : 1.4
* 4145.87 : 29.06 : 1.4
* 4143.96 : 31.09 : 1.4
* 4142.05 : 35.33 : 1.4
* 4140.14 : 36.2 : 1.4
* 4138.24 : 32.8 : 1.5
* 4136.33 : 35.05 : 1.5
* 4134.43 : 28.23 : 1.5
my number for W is 0.8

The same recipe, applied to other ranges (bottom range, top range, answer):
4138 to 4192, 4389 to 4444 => 1.15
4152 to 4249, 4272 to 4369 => 0.98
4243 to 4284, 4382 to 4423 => 1.11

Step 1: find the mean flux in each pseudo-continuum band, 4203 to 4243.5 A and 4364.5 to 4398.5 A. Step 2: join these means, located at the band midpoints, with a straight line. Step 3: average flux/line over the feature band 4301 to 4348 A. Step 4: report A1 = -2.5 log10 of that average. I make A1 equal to 0.14 mag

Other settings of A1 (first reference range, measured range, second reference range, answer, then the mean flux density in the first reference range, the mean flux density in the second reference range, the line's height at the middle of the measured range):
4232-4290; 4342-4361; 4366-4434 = 0.06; 30.6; 32.4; 31.8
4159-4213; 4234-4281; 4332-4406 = 0.05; 32.2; 31.2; 31.8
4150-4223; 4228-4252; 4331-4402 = 0.08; 32.3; 31.2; 32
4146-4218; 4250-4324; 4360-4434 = 0.12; 32.3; 32.6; 32.4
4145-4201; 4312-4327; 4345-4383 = 0.09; 32.1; 32.3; 32.3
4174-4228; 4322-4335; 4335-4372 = 0.01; 32.1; 30.7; 31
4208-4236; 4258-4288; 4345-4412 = 0.02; 31.1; 31.9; 31.4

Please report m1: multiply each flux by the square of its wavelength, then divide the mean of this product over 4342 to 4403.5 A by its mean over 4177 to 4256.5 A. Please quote 1.08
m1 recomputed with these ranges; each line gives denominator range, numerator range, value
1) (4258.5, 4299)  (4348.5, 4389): 1.12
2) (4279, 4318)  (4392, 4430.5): 1.26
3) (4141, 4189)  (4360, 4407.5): 1.11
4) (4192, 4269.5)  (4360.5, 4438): 1.13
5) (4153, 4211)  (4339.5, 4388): 1.05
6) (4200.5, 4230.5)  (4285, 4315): 0.86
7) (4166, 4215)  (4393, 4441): 1.14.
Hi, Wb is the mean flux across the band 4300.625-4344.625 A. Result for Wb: 27.8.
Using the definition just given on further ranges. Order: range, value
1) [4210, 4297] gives 30.5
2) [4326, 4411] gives 31.1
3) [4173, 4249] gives 31.4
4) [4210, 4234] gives 31.1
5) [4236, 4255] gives 30.4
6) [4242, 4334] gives 29.3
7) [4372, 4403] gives 31.5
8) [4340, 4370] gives 30.7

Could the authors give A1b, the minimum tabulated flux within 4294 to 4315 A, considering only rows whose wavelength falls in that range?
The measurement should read 21.1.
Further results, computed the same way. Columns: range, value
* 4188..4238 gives 19.6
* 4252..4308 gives 21.95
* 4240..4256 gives 28.06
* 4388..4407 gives 29.85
